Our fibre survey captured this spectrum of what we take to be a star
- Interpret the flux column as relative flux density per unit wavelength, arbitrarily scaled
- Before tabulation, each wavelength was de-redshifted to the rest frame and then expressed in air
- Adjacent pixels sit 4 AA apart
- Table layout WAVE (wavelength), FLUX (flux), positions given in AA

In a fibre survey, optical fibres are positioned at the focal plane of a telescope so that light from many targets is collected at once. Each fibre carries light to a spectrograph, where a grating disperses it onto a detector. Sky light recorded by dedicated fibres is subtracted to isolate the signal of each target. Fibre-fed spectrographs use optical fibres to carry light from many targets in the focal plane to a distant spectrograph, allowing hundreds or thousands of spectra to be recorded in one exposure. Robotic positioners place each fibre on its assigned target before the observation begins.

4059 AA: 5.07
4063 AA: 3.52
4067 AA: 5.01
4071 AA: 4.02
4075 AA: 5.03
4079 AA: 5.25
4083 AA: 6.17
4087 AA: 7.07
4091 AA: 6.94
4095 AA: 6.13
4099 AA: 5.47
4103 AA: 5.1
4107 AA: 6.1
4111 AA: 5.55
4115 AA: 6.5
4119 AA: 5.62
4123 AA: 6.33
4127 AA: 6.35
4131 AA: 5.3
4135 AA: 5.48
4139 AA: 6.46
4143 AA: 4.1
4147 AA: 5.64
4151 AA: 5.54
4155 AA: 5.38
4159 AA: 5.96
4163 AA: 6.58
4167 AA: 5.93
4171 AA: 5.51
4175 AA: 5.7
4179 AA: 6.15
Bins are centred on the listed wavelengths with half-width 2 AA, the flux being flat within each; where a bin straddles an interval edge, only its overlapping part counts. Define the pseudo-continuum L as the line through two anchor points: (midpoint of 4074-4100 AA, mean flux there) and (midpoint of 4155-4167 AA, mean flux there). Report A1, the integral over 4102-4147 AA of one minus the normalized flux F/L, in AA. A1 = 2.5 AA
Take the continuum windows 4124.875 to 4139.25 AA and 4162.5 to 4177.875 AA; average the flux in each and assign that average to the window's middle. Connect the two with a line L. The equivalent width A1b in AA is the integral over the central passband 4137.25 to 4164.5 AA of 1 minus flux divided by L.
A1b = 1.0 AA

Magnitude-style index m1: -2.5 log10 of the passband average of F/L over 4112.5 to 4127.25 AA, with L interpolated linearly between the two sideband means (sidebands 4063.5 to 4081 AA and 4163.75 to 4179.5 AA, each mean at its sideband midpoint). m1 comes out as -0.17 mag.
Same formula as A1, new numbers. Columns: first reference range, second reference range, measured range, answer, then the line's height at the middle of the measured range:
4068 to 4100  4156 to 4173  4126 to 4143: 0.6 AA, 5.88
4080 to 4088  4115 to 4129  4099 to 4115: 1.4 AA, 6.25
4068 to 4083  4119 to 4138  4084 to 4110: -3.9 AA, 5.34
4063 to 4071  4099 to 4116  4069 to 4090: -3.2 AA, 4.8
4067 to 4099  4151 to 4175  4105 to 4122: -0.6 AA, 5.77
